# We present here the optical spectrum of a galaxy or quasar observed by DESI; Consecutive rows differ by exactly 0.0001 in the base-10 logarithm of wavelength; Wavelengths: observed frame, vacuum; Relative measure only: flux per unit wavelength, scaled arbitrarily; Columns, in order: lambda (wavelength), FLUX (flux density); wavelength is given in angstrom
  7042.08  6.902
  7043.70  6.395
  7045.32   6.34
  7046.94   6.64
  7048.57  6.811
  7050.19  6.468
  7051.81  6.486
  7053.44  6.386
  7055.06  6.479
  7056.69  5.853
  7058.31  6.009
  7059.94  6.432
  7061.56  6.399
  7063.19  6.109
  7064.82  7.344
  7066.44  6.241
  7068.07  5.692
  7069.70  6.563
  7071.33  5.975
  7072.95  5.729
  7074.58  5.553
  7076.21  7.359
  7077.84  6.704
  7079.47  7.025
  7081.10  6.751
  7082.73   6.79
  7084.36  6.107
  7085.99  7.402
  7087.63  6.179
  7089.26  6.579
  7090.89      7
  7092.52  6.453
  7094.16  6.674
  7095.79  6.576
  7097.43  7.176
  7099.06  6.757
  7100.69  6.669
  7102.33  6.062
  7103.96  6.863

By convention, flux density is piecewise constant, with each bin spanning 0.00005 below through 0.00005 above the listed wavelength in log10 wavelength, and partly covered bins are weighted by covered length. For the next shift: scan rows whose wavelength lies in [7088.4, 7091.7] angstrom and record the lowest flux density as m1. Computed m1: 6.579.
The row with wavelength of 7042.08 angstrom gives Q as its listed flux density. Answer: 6.902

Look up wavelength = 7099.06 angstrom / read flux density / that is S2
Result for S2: 6.757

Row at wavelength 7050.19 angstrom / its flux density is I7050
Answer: 6.468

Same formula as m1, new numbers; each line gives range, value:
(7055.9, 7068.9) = 5.692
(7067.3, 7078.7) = 5.553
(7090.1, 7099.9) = 6.453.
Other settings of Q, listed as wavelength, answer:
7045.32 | 6.34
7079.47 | 7.025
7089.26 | 6.579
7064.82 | 7.344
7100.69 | 6.669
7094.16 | 6.674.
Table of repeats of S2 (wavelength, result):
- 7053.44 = 6.386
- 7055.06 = 6.479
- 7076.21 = 7.359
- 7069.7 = 6.563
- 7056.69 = 5.853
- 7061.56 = 6.399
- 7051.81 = 6.486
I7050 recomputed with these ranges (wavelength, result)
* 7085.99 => 7.402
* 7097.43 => 7.176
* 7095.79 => 6.576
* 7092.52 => 6.453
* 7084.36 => 6.107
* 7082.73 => 6.79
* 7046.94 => 6.64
